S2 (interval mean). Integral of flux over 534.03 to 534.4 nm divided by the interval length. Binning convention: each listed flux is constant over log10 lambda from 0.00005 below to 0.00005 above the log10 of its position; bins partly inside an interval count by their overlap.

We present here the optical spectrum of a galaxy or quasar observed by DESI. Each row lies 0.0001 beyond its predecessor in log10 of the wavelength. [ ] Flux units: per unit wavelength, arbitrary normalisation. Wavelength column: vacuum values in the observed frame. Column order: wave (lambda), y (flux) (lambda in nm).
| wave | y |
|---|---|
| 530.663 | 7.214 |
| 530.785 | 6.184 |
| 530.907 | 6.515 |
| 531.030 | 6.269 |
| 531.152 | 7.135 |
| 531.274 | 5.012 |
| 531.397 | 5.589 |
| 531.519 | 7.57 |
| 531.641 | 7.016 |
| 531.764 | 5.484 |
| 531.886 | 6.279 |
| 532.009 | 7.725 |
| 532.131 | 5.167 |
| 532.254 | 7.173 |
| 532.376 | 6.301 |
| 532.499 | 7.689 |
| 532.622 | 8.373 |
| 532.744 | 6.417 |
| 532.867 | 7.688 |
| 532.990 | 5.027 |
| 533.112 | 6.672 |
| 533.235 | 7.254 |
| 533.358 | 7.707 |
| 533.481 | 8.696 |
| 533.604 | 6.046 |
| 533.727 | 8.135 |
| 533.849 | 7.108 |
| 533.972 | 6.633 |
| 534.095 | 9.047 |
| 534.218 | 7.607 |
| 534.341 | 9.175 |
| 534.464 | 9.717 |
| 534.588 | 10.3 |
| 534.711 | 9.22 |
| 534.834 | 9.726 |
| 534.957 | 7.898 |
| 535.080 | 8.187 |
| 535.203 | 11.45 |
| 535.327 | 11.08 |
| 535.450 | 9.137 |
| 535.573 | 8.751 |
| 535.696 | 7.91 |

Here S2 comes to 8.59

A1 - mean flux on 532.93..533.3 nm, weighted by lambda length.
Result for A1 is 6.34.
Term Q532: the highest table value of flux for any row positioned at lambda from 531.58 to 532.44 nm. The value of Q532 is 7.725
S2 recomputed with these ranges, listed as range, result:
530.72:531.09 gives 6.33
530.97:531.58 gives 6.32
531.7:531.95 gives 5.89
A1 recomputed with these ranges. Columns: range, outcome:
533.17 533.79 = 7.56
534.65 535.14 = 8.77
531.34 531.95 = 6.4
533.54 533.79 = 7.12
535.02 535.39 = 10.2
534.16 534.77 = 9.2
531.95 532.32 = 6.69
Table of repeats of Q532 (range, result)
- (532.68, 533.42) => 7.707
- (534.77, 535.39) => 11.45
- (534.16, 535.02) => 10.3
